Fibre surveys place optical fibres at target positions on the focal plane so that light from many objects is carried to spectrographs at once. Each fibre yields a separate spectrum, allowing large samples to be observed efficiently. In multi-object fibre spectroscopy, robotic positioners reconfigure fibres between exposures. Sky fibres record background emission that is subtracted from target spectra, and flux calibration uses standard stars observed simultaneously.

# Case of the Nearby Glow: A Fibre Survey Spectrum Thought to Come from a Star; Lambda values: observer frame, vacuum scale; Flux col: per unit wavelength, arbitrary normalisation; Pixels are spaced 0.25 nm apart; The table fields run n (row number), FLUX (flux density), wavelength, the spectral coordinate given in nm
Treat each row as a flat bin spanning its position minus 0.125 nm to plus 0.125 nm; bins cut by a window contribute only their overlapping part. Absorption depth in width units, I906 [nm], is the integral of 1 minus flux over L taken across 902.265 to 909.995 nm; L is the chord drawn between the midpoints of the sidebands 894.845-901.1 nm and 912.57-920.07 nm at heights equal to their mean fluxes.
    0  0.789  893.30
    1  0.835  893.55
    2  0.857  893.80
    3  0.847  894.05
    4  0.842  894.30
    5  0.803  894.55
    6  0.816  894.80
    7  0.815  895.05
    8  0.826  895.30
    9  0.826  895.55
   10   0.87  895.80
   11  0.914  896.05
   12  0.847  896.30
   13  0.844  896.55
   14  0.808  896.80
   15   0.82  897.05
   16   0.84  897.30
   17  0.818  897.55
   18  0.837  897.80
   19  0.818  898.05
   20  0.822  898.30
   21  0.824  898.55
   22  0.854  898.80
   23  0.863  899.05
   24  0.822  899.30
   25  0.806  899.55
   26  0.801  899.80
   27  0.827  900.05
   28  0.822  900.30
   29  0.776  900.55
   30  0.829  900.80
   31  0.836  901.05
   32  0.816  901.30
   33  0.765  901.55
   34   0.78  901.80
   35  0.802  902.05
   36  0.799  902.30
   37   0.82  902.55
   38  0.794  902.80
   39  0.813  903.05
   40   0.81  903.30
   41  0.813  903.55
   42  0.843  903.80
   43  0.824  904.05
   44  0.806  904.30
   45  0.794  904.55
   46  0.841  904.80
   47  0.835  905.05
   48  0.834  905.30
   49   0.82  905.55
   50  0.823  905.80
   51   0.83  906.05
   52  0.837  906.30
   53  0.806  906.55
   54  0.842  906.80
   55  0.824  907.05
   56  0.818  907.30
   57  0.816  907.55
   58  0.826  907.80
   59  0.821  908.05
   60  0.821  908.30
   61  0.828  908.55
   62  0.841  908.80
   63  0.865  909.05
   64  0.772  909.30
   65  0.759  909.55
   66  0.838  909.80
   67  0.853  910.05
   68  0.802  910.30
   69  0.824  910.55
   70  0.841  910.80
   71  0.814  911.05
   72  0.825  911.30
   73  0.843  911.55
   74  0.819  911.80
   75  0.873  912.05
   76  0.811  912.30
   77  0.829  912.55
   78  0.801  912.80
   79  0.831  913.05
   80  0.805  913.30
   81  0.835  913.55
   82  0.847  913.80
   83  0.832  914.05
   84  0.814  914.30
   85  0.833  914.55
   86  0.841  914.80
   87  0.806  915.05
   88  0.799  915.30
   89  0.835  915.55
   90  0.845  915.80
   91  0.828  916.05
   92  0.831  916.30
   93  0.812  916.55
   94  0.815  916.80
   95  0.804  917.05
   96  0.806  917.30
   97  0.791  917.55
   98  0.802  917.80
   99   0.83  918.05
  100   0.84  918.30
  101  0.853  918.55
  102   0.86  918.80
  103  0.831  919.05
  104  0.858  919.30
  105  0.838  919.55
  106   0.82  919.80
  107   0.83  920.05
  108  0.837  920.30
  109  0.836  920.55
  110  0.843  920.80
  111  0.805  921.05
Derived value 0.075 nm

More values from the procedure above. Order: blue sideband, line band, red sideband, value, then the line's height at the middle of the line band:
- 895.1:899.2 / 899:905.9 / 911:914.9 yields 0.17 nm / 0.835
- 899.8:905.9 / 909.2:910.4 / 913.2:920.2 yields 0.02 nm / 0.82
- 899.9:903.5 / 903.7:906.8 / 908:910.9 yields -0.04 nm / 0.814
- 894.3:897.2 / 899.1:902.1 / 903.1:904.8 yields 0.06 nm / 0.825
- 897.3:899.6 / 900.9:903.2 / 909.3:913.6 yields 0.07 nm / 0.828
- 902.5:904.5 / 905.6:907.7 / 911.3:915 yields -0.01 nm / 0.819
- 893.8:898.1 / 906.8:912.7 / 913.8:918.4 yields 0.01 nm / 0.826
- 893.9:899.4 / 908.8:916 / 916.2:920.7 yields 0.04 nm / 0.83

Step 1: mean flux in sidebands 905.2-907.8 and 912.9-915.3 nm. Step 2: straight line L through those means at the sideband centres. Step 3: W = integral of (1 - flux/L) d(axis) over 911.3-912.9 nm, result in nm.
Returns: -0.01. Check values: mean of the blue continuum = 0.825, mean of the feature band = 0.829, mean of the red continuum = 0.825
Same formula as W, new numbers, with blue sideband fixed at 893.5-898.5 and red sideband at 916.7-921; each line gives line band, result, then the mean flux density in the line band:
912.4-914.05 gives 0.01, 0.825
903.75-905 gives 0.02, 0.821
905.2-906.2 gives 0.01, 0.827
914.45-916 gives 0.01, 0.826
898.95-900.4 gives 0.02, 0.823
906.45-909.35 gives 0.02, 0.825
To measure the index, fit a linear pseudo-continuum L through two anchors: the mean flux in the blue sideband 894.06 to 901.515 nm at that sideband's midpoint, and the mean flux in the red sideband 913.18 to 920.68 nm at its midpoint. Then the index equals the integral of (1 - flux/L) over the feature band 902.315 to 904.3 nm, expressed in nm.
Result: 0.031 nm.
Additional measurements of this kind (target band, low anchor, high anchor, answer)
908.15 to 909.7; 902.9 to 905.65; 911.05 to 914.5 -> 0.02 nm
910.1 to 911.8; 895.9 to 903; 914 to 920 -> 0.00 nm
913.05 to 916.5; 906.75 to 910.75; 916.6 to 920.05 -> -0.01 nm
